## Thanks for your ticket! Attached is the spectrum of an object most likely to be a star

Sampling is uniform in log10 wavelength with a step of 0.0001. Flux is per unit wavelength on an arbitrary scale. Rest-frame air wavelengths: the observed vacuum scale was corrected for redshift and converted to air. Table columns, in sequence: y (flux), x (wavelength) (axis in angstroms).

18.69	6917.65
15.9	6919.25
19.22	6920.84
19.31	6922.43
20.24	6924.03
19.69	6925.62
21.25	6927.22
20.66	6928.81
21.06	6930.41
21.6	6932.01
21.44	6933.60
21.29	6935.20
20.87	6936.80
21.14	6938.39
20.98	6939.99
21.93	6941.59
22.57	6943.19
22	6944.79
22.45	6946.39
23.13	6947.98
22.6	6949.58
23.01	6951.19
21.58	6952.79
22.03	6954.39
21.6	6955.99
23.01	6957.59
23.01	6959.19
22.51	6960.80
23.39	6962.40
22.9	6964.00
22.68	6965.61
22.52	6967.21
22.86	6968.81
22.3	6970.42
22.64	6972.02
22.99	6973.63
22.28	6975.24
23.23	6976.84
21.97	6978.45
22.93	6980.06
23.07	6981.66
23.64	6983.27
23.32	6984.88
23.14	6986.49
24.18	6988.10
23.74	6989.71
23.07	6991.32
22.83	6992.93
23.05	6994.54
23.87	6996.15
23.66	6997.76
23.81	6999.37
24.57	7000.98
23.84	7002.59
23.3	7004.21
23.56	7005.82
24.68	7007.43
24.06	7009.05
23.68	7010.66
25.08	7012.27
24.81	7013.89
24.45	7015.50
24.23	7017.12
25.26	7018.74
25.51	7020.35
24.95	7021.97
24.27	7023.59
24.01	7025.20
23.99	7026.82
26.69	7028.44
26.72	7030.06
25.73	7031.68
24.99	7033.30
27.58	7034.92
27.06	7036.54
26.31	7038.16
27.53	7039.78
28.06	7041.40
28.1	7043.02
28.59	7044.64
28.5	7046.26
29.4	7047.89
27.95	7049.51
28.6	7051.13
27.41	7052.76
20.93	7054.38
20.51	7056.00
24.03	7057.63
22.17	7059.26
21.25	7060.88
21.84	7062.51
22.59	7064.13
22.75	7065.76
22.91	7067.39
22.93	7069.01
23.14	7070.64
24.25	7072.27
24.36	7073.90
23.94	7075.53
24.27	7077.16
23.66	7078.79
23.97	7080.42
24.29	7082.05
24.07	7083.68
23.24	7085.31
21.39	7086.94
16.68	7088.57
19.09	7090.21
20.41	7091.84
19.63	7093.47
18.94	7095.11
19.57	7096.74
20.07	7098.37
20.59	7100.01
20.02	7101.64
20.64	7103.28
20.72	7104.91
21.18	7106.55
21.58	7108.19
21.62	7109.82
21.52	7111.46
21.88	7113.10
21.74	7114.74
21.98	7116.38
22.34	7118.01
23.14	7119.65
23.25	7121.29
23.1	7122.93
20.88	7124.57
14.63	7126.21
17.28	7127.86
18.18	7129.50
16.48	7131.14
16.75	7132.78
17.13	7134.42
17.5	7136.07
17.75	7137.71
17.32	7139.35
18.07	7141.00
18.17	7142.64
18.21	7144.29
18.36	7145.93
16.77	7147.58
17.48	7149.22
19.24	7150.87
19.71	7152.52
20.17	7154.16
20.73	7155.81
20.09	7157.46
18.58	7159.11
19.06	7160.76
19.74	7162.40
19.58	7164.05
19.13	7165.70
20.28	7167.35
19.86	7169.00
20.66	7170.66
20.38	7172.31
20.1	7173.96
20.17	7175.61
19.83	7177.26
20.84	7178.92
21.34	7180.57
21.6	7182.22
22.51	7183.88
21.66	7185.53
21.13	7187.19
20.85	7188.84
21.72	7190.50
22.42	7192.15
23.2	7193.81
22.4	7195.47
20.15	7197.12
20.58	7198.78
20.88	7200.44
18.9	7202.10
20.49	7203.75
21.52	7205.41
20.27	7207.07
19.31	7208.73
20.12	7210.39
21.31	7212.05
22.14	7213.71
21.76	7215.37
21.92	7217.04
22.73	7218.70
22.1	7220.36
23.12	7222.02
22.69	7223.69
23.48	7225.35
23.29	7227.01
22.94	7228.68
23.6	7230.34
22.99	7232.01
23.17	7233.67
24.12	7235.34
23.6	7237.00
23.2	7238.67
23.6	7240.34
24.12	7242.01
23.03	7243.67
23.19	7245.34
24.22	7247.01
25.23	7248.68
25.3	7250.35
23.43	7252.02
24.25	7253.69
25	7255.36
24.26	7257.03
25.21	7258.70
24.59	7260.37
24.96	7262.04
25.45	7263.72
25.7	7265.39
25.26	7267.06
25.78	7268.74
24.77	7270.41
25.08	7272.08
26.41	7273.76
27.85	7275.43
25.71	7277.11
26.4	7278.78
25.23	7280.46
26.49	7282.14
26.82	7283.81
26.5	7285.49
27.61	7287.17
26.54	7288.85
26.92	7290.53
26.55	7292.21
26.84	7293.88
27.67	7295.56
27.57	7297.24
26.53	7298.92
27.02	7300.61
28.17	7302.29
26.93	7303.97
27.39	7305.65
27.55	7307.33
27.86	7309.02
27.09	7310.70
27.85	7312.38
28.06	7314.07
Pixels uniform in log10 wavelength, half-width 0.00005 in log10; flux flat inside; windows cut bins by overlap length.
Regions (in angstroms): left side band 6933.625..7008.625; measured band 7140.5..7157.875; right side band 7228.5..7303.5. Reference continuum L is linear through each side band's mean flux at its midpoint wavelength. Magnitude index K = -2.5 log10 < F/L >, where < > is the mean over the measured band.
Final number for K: 0.28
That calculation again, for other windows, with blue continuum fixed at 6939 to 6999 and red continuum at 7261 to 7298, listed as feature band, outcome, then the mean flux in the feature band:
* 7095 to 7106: 0.199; 20.2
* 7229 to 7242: 0.101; 23.5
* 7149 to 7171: 0.260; 19.6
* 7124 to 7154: 0.355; 17.8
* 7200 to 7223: 0.201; 21.2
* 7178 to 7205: 0.186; 21.3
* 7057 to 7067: 0.066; 22.4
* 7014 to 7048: -0.119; 26.2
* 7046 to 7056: -0.122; 26.5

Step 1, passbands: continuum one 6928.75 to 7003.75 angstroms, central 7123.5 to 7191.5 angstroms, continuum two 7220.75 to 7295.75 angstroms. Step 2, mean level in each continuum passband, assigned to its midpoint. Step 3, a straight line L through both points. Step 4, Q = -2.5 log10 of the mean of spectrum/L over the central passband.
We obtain 0.24 mag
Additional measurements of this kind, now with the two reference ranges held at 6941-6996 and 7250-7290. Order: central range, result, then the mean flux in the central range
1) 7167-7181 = 0.21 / 20.4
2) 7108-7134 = 0.19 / 20.3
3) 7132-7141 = 0.37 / 17.4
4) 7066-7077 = 0.01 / 23.6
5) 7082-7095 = 0.15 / 20.8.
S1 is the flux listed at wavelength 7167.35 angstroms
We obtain 20.28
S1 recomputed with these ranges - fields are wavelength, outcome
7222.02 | 23.12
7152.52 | 19.71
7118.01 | 22.34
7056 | 20.51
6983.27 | 23.64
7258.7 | 25.21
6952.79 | 21.58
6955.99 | 21.6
